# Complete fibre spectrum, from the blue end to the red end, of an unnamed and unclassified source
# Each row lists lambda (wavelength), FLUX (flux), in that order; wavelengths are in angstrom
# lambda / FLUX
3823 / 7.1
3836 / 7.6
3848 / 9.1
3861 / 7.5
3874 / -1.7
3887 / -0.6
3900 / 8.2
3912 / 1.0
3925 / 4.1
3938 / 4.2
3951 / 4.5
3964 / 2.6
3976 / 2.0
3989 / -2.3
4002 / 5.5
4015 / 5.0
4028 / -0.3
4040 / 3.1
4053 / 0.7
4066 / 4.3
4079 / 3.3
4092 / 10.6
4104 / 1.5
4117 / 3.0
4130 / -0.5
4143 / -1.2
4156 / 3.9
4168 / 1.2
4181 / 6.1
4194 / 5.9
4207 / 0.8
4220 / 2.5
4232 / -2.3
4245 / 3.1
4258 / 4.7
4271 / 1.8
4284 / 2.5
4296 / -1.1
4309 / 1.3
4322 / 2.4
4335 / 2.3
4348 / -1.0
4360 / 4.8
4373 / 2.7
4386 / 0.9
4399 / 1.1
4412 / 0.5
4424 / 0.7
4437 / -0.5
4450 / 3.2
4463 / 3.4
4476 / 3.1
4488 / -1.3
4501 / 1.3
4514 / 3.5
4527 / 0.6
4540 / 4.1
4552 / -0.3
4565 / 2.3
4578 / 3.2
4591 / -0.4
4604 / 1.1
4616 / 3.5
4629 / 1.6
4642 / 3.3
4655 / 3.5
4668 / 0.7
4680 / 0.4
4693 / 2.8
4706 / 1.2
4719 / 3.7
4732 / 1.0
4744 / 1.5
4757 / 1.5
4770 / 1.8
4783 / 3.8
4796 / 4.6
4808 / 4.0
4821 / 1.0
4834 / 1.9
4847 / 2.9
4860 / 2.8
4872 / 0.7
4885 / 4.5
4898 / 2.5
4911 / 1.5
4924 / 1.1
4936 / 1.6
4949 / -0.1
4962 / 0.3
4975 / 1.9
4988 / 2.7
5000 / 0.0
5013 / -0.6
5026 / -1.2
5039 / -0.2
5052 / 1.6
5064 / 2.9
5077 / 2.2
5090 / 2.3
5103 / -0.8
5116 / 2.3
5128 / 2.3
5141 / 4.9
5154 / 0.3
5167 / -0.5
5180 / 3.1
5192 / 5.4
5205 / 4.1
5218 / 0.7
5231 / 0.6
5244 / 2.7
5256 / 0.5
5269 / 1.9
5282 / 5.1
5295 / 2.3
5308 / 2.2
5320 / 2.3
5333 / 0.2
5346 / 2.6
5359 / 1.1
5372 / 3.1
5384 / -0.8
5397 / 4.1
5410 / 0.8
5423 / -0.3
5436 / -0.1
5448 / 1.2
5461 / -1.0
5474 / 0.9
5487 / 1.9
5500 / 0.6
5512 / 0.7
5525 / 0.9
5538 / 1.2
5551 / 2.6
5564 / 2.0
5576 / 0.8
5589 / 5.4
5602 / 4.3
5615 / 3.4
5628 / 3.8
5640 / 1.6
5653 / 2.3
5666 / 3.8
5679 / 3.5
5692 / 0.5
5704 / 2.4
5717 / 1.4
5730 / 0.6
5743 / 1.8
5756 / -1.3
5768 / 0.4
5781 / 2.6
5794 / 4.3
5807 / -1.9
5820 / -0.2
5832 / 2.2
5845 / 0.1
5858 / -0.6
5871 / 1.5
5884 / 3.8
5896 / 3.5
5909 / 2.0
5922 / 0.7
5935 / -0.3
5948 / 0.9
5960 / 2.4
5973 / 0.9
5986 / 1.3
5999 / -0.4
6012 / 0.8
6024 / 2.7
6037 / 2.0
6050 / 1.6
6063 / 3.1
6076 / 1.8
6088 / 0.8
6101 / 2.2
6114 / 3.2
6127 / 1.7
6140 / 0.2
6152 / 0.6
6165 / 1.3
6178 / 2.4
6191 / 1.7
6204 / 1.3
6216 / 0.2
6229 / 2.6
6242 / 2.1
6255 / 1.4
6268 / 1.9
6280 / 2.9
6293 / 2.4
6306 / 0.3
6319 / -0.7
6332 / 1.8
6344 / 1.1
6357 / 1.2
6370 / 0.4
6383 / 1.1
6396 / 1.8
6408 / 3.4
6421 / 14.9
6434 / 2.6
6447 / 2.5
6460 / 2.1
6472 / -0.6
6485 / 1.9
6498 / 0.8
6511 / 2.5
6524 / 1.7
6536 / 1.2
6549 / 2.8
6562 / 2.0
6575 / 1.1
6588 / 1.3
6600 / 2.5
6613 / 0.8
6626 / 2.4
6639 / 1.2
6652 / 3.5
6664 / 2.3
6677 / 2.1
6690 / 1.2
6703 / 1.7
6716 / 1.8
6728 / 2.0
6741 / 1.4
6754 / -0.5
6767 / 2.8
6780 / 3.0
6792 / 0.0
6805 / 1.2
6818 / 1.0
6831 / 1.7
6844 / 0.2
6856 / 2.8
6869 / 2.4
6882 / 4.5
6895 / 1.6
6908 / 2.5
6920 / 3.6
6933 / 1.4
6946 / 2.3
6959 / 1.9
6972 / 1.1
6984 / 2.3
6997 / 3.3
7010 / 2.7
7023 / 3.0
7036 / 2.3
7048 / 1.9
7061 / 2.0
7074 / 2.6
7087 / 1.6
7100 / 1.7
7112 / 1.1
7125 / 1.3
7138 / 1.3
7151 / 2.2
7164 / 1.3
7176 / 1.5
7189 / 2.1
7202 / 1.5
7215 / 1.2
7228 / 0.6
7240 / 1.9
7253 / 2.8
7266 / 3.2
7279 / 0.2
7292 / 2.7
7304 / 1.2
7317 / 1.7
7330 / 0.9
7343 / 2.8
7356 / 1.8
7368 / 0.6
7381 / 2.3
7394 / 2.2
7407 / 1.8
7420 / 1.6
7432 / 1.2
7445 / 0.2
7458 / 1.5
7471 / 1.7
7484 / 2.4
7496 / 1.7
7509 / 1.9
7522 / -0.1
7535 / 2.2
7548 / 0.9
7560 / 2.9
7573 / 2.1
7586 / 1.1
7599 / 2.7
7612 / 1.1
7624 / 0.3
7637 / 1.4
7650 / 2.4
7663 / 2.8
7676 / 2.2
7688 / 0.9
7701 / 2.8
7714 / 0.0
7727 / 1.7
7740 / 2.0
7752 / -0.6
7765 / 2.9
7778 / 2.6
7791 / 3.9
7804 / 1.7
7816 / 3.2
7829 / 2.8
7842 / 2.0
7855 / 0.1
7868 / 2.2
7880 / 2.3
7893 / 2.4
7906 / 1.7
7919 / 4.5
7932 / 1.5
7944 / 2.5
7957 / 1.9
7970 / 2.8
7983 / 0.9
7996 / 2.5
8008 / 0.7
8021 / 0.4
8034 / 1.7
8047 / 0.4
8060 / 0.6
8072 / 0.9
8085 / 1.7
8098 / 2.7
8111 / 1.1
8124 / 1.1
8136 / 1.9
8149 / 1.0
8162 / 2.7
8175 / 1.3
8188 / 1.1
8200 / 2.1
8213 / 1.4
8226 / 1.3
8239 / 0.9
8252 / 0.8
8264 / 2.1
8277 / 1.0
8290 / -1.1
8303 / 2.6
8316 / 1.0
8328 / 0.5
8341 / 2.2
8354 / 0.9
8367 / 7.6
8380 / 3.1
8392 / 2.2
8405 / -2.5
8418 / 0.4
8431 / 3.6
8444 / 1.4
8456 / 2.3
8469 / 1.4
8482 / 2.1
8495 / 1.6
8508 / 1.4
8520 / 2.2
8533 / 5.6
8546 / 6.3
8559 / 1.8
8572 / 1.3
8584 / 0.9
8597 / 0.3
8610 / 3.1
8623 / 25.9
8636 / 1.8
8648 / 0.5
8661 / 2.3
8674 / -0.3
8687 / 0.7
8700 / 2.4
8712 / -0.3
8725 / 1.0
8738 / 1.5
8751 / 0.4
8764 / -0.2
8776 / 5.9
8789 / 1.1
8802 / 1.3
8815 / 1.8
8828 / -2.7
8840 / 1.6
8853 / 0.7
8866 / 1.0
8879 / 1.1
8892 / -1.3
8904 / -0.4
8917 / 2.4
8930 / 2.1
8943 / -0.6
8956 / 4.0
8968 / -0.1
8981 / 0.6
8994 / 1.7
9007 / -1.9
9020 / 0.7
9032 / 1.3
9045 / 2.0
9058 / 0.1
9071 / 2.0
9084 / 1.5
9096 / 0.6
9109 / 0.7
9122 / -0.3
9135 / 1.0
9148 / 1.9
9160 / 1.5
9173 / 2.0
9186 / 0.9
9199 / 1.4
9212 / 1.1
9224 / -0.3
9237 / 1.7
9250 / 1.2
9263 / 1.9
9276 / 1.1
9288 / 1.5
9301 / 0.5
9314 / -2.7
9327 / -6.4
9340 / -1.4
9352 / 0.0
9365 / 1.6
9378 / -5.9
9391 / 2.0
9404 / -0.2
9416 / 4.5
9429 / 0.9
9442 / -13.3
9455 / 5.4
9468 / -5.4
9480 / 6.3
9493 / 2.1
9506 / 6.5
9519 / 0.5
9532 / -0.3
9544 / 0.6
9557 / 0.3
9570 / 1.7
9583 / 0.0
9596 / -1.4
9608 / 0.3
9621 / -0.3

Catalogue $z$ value 0.72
